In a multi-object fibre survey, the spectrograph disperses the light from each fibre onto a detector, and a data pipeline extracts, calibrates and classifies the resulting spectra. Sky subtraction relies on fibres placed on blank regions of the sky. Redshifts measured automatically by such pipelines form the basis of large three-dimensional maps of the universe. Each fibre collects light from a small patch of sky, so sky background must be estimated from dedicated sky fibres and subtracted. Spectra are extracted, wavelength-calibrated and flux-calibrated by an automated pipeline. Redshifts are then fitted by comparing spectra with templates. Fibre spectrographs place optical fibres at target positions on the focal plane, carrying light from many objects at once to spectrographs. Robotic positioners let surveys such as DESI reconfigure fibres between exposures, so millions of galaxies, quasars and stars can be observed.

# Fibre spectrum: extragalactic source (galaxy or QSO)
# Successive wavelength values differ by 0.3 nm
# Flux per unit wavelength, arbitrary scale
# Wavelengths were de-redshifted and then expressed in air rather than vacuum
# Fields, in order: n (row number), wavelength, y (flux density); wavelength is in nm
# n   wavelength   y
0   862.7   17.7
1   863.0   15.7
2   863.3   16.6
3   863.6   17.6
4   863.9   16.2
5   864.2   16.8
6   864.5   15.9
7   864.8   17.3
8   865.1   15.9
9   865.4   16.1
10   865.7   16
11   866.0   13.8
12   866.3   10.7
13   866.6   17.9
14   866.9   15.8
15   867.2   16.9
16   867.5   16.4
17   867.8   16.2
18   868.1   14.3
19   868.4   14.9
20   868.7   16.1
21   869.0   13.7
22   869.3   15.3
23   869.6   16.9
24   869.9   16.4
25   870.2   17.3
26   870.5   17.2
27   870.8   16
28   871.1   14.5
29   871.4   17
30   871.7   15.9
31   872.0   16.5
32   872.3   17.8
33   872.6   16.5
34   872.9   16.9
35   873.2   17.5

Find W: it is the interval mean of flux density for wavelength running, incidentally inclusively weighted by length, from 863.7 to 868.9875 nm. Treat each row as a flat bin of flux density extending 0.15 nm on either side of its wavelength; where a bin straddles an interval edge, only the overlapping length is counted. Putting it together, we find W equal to 15.7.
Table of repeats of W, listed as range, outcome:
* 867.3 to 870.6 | 15.9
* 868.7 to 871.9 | 16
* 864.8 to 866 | 15.9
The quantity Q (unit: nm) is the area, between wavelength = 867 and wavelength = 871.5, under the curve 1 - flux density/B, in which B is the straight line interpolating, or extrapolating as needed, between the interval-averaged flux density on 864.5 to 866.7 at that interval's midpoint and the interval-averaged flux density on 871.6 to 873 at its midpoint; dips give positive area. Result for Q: 0.05 nm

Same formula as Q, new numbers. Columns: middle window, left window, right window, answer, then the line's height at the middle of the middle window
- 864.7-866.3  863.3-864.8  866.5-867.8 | 0.13 nm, 16.7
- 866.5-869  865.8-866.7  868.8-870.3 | -0.18 nm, 14.9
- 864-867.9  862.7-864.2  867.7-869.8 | 0.05 nm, 16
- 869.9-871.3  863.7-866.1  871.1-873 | 0.02 nm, 16.5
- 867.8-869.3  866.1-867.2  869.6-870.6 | 0.11 nm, 16.1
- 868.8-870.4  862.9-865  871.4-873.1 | 0.07 nm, 16.7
